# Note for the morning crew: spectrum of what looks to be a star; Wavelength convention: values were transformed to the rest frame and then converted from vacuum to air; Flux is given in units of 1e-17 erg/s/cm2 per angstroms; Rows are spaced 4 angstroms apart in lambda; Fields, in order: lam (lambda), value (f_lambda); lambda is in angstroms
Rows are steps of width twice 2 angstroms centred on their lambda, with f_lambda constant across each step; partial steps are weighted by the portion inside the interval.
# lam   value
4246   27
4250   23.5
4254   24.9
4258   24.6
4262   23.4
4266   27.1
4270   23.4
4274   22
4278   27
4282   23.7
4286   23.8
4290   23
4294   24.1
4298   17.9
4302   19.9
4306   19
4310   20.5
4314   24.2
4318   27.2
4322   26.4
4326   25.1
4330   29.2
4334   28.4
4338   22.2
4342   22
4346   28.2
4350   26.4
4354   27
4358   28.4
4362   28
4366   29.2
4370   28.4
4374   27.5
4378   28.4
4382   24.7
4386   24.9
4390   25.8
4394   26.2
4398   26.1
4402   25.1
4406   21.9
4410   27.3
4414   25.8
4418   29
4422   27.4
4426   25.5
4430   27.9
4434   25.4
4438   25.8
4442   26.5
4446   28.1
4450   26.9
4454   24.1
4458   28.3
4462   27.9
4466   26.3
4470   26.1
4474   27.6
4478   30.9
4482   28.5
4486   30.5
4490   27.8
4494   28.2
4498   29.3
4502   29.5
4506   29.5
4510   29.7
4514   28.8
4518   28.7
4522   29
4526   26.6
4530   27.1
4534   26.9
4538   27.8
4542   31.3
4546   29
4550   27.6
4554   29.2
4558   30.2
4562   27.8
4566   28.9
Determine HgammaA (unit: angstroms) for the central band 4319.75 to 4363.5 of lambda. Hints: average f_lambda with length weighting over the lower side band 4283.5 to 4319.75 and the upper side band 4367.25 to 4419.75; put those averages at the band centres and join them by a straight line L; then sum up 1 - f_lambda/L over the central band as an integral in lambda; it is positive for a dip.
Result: -4.6 angstroms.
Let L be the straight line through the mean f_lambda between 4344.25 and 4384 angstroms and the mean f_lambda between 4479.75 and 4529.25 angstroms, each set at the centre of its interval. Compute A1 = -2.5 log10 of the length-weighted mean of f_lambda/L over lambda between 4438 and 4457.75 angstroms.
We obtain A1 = 0.07 mag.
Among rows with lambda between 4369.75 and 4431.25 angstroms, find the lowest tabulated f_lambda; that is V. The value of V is 21.9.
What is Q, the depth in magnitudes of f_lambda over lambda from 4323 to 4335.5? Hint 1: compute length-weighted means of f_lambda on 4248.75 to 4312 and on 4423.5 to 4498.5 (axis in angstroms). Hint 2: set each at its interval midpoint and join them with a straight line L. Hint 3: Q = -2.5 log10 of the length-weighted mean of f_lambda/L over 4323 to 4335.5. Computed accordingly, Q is -0.14 mag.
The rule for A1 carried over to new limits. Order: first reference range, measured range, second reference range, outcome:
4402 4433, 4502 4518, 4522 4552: -0.060 mag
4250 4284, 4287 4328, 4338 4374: 0.128 mag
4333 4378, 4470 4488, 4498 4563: -0.032 mag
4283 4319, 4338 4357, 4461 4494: -0.085 mag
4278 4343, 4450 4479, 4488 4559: 0.005 mag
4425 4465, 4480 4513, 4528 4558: -0.056 mag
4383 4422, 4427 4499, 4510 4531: -0.017 mag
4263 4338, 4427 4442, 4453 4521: 0.033 mag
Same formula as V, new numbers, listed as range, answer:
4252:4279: 22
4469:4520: 26.1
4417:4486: 24.1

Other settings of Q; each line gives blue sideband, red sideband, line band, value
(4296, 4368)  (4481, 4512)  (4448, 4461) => 0.06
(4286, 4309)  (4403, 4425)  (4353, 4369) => -0.18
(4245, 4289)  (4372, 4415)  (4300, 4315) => 0.20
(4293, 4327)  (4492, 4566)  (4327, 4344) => -0.10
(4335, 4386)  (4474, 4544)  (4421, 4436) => 0.05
